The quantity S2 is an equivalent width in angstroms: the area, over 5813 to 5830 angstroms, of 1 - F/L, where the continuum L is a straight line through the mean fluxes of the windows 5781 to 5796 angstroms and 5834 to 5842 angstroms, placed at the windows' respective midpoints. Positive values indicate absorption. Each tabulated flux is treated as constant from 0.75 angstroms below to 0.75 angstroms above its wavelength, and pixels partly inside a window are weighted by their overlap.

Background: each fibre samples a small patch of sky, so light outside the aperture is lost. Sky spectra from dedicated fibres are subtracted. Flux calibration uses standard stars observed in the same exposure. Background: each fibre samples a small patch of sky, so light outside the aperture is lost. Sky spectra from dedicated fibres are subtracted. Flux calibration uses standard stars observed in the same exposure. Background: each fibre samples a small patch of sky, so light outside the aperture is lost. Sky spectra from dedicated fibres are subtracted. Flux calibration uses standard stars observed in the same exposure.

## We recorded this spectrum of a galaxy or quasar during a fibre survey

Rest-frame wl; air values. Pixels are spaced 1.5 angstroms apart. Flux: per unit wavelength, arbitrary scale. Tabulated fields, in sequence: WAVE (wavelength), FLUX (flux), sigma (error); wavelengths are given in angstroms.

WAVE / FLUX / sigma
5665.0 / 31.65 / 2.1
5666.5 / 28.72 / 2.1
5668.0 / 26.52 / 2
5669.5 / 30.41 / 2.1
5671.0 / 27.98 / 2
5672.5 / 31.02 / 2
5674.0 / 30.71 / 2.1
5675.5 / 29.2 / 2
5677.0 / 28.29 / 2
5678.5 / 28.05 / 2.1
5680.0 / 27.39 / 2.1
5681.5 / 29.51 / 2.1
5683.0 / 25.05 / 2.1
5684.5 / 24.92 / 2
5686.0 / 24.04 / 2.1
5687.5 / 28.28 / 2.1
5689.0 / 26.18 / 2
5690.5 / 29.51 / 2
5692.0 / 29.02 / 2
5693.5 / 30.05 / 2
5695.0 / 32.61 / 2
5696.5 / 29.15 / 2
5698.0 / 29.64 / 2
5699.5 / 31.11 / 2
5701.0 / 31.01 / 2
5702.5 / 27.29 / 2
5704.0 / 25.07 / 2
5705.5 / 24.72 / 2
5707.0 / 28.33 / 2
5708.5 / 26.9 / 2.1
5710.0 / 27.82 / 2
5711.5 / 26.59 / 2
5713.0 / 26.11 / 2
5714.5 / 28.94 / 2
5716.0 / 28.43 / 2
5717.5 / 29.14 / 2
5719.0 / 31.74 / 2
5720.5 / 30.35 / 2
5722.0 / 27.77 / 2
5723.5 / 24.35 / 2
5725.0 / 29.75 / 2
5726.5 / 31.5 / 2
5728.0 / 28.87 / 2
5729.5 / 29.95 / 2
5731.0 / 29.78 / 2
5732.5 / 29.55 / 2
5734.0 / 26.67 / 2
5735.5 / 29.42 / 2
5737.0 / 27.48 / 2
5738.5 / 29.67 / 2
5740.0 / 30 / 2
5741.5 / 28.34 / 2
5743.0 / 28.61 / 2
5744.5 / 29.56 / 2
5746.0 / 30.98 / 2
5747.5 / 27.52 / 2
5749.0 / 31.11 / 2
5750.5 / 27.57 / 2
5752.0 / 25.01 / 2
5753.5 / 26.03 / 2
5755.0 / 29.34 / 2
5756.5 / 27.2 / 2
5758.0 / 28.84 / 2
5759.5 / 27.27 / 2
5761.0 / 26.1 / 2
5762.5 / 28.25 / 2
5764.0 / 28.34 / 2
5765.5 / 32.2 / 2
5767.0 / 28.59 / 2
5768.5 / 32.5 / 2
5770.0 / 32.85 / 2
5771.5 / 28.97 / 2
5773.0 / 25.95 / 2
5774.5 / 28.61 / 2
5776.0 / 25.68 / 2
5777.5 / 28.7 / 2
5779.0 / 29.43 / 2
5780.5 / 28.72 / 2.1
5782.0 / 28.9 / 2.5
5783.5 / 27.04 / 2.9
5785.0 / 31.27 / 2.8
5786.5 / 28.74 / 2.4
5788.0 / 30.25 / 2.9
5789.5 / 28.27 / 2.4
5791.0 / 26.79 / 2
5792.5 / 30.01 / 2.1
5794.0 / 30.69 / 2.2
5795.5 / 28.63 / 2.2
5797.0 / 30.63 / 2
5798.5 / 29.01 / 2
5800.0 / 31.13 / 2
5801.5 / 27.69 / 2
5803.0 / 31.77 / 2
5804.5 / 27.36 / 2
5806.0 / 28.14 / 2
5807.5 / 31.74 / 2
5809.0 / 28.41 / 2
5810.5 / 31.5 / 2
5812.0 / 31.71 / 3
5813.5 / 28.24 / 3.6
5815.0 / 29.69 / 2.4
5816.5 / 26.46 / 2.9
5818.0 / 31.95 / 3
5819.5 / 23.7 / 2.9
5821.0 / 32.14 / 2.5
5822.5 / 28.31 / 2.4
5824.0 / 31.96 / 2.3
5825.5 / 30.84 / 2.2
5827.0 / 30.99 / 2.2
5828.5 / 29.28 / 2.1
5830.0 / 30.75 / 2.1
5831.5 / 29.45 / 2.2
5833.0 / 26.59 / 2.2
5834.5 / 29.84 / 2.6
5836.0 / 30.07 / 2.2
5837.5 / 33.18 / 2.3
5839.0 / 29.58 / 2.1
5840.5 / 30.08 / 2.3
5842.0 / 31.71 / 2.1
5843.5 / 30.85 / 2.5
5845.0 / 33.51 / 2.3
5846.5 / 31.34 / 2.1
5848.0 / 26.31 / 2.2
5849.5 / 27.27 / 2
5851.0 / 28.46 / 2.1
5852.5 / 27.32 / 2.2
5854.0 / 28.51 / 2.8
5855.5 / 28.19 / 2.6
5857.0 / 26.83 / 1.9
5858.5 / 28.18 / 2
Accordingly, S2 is 0.4 angstroms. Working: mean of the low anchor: 29.1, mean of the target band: 29.5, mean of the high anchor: 30.7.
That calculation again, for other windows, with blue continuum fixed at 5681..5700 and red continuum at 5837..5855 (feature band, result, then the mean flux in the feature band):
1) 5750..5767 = 0.6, 27.9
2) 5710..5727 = 0.0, 28.5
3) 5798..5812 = -0.2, 29.8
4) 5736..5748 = -0.1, 29.1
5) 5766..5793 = 0.2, 29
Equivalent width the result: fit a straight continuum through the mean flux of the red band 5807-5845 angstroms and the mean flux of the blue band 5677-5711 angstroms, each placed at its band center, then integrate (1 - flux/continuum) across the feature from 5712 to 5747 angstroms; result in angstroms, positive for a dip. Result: -0.5 angstroms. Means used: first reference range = 28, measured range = 29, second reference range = 30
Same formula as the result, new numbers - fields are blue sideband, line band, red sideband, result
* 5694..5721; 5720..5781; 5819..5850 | 0.74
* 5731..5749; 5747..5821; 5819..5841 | 1.31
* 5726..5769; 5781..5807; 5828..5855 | 0.01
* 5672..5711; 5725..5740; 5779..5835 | -0.33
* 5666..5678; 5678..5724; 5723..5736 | 1.53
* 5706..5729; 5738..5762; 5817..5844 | 0.47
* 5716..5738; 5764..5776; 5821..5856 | -0.11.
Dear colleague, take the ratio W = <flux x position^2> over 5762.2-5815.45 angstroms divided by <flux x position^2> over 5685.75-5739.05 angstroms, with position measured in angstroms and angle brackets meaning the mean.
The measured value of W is 1.06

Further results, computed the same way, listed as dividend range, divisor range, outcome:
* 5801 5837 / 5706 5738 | 1.07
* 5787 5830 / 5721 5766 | 1.06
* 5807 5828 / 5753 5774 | 1.06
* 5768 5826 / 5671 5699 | 1.07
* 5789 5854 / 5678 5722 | 1.10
